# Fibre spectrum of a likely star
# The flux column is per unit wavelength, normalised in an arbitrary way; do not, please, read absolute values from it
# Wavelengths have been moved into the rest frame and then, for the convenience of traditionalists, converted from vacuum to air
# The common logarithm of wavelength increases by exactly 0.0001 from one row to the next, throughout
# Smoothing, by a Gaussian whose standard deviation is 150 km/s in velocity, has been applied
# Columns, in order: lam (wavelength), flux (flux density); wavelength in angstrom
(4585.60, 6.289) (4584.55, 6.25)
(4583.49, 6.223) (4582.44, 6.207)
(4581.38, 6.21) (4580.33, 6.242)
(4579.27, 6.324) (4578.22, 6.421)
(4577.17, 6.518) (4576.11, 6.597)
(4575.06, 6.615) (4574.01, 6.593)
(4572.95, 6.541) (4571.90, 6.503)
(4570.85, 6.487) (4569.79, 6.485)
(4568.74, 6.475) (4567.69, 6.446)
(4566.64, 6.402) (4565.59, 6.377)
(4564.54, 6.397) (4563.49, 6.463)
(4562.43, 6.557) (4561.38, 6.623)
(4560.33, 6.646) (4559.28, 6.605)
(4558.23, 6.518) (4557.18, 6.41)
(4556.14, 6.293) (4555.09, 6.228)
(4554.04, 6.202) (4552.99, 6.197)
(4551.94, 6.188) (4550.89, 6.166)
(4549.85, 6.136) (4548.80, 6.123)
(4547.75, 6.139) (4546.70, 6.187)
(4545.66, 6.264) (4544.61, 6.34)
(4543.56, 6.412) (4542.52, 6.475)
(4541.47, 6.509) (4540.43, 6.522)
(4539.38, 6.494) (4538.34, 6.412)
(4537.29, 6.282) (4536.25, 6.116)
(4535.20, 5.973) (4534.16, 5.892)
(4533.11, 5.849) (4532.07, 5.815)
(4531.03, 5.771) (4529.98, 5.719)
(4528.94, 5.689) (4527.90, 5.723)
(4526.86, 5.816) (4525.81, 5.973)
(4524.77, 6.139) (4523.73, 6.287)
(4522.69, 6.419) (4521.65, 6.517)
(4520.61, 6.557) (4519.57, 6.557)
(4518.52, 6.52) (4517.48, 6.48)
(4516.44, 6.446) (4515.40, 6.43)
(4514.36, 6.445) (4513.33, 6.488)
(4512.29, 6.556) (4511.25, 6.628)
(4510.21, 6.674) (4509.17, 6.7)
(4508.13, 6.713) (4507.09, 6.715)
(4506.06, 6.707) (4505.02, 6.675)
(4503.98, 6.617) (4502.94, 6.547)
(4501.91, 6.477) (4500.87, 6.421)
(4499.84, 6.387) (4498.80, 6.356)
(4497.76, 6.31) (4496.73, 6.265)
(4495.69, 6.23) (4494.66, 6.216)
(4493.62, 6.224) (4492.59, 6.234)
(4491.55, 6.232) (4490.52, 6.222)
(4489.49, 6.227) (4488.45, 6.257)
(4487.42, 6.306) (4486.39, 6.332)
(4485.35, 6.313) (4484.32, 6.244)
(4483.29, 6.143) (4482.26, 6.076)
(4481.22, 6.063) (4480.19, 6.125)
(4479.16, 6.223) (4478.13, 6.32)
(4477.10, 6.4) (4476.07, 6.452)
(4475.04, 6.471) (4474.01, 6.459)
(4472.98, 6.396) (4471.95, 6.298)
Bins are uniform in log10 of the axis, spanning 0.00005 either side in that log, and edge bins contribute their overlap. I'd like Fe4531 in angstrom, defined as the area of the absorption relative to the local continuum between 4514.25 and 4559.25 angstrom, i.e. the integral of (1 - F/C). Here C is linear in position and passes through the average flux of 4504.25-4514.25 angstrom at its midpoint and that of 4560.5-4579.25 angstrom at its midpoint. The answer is 2.4 angstrom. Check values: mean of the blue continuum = 6.64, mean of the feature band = 6.23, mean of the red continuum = 6.5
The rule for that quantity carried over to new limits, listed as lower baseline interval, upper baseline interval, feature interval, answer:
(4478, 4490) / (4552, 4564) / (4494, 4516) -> -0.8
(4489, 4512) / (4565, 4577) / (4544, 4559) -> 0.5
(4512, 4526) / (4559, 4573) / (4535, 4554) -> 0.5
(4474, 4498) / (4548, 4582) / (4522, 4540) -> 0.9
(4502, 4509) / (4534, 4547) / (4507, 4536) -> 1.1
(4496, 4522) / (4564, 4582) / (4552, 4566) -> 0.1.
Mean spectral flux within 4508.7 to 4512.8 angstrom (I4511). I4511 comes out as 6.63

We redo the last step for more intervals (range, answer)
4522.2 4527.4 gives 6.12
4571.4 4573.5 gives 6.51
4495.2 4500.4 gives 6.31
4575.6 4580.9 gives 6.42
